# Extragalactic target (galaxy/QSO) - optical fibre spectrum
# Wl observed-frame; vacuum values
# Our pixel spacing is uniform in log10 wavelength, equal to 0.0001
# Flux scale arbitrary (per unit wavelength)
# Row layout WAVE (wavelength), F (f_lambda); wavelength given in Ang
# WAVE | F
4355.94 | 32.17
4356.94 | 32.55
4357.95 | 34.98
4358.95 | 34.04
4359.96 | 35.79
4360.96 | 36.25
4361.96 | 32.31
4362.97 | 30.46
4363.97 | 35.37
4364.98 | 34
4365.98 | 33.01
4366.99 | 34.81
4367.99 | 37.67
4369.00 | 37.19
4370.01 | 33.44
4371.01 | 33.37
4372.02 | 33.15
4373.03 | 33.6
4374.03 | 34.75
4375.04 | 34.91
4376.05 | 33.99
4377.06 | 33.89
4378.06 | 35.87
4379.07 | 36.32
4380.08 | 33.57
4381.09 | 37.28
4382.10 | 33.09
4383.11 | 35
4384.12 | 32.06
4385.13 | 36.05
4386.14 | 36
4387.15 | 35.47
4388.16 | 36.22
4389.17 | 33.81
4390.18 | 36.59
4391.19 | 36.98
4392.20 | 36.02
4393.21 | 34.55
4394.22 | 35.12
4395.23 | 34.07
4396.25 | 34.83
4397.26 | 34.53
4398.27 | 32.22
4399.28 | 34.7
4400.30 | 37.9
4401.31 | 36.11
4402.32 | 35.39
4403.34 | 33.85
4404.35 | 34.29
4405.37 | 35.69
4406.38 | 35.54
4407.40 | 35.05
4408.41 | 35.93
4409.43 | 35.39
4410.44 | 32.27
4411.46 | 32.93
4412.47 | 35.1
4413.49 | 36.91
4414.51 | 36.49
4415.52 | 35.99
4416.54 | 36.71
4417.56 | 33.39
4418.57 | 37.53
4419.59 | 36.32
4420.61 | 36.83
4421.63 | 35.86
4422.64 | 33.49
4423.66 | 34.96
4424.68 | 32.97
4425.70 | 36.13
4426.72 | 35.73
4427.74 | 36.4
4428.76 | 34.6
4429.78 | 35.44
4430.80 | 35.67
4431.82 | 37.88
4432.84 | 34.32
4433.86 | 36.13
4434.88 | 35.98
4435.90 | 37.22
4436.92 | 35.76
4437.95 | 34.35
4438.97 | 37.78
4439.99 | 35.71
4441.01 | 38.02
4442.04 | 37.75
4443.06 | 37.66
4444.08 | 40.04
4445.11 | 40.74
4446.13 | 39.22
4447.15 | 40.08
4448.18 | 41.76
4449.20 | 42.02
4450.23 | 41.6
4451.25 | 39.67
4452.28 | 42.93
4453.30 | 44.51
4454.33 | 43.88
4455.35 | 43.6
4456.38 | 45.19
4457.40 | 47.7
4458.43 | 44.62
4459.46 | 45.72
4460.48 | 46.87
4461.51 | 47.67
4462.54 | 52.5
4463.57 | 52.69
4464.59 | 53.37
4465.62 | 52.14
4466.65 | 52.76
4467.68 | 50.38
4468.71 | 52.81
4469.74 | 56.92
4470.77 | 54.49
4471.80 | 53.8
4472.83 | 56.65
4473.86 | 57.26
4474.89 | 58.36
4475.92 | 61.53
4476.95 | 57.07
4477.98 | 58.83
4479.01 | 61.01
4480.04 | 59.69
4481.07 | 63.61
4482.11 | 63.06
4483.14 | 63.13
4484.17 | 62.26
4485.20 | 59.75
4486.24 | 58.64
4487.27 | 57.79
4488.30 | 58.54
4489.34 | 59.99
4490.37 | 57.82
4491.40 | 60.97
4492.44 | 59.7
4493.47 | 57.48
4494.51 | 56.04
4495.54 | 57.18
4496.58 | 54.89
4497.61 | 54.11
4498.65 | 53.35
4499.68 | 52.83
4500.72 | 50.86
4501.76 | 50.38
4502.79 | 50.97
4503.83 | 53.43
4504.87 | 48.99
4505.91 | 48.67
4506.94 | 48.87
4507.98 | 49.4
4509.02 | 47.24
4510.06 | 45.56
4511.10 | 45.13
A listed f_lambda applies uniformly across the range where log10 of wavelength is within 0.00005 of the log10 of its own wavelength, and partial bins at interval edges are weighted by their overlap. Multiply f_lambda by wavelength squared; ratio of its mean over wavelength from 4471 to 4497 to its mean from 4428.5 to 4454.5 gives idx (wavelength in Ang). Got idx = 1.6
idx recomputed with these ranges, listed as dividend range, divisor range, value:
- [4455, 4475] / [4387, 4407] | 1.50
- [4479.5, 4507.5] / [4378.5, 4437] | 1.66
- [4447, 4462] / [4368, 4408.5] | 1.29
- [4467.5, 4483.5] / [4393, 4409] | 1.72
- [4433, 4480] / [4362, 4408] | 1.38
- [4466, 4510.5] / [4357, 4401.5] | 1.68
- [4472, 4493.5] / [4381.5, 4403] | 1.77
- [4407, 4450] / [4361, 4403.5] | 1.07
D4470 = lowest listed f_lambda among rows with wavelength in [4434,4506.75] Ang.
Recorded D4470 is 34.35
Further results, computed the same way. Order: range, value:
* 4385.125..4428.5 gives 32.22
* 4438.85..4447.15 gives 35.71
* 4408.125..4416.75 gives 32.27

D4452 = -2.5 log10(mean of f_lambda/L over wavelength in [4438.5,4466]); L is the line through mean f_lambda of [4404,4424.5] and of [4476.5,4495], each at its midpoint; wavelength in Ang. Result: 0.12 mag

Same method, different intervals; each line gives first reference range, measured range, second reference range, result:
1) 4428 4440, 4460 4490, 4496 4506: -0.23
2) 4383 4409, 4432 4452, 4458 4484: 0.24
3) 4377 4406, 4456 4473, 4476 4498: 0.06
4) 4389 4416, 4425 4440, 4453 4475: 0.19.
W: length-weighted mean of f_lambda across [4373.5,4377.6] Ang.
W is 34.5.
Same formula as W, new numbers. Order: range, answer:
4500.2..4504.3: 51.4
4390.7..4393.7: 35.9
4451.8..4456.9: 44.1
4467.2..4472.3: 53.7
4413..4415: 36.6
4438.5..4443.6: 37.4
